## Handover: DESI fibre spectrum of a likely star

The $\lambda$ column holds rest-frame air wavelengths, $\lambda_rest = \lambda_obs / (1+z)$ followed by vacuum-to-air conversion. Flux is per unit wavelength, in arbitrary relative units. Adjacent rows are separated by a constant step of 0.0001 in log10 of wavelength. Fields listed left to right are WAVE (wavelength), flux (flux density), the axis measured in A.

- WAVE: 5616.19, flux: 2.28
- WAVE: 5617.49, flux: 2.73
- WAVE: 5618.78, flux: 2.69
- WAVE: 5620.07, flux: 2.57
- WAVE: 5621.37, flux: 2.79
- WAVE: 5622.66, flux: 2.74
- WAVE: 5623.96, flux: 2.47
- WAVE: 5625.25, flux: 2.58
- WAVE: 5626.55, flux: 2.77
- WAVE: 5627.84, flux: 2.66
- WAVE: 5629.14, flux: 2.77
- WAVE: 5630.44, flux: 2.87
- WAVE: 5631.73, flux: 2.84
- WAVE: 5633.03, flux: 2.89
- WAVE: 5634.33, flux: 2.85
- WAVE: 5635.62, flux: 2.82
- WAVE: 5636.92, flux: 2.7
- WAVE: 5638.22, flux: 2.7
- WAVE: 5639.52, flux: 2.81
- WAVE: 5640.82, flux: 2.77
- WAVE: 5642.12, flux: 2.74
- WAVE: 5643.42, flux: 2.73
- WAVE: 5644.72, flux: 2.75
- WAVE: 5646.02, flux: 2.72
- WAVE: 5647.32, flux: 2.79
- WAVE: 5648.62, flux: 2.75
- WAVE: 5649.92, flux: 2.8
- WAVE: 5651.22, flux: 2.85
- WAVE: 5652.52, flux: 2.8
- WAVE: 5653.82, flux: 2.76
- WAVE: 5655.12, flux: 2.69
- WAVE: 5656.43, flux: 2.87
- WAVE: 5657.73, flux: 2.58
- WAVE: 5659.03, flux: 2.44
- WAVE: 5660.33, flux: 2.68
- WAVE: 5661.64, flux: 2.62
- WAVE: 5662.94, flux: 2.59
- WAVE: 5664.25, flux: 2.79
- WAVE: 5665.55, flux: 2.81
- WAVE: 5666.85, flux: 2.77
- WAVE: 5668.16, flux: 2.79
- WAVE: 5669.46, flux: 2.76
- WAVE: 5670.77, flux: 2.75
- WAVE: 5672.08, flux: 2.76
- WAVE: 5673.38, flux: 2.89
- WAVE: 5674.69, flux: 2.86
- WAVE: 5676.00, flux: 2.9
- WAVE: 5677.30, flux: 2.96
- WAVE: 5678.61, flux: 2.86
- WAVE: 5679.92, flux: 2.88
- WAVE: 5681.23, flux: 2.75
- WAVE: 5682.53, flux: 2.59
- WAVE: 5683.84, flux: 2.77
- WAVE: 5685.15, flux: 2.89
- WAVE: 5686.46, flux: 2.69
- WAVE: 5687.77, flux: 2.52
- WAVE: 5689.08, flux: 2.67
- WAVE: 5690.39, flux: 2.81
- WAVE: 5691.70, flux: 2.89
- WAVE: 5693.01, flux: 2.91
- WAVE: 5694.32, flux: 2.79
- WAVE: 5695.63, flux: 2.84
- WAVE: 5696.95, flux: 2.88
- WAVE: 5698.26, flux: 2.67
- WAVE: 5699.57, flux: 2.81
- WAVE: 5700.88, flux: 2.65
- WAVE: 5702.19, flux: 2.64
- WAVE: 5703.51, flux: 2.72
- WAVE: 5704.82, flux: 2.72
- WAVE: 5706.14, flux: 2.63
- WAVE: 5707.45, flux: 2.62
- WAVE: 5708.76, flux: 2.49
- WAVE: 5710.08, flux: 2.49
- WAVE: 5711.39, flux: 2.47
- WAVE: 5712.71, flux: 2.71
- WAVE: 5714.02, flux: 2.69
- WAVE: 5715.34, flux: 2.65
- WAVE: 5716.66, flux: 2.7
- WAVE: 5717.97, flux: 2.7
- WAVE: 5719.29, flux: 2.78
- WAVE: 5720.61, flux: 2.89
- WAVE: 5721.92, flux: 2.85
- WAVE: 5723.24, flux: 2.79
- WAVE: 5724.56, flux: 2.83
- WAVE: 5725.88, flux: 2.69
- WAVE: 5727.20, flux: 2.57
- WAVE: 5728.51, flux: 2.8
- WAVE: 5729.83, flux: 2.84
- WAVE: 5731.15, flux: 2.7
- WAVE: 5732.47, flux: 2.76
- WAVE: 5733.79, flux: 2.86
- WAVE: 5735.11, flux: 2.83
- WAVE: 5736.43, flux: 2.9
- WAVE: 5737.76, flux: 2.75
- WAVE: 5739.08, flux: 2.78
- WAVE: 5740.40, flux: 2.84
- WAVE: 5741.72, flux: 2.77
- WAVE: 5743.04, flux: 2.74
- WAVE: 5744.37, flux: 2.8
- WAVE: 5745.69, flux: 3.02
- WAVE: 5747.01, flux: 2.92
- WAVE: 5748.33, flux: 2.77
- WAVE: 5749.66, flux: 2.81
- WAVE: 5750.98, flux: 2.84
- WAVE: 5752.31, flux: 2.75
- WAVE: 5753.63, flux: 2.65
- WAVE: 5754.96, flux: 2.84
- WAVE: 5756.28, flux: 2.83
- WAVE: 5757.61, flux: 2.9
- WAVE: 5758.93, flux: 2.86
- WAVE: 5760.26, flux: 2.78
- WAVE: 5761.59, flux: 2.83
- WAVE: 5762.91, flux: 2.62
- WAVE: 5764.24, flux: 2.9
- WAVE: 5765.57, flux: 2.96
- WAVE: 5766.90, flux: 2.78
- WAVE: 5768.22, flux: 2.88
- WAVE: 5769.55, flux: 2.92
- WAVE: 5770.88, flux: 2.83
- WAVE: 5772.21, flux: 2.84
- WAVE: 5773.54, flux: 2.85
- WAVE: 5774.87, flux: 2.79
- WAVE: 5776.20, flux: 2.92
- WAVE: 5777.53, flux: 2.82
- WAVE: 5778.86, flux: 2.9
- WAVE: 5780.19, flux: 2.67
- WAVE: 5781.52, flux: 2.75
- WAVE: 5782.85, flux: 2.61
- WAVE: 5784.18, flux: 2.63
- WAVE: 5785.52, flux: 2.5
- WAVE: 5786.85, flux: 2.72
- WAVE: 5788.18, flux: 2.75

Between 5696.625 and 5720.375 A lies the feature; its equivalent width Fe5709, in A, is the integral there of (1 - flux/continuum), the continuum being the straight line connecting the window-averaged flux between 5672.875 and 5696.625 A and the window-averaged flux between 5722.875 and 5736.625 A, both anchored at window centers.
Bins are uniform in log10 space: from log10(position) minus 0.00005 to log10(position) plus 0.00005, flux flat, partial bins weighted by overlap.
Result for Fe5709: 1.0 A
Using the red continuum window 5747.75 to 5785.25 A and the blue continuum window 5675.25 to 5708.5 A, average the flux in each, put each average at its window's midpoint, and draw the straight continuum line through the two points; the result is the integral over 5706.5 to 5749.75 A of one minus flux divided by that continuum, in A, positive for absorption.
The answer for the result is 0.5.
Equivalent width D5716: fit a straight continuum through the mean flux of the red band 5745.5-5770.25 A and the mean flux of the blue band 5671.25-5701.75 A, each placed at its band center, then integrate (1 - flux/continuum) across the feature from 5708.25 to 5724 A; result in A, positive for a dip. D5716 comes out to 0.7 A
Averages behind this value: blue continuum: 2.79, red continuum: 2.83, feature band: 2.69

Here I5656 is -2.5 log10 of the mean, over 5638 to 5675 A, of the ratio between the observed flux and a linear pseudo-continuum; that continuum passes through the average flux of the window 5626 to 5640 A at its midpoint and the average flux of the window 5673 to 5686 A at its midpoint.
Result 0.03 mag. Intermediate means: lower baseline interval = 2.79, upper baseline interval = 2.83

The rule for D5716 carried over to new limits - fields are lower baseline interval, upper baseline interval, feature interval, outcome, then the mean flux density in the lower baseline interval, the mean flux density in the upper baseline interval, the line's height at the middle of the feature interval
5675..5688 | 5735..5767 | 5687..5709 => 0.57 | 2.79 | 2.82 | 2.8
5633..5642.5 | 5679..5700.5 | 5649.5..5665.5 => 0.39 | 2.78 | 2.77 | 2.78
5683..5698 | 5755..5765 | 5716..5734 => 0.22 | 2.78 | 2.82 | 2.8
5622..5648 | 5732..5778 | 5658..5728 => 1.34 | 2.75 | 2.83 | 2.79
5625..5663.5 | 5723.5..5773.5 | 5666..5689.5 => -0.16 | 2.74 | 2.81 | 2.76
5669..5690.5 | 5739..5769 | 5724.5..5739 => 0.19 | 2.78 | 2.82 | 2.81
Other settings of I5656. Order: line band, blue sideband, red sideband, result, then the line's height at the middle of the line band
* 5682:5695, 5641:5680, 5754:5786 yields 0.01 mag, 2.77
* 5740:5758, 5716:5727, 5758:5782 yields -0.01 mag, 2.8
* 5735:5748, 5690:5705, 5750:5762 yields -0.01 mag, 2.8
